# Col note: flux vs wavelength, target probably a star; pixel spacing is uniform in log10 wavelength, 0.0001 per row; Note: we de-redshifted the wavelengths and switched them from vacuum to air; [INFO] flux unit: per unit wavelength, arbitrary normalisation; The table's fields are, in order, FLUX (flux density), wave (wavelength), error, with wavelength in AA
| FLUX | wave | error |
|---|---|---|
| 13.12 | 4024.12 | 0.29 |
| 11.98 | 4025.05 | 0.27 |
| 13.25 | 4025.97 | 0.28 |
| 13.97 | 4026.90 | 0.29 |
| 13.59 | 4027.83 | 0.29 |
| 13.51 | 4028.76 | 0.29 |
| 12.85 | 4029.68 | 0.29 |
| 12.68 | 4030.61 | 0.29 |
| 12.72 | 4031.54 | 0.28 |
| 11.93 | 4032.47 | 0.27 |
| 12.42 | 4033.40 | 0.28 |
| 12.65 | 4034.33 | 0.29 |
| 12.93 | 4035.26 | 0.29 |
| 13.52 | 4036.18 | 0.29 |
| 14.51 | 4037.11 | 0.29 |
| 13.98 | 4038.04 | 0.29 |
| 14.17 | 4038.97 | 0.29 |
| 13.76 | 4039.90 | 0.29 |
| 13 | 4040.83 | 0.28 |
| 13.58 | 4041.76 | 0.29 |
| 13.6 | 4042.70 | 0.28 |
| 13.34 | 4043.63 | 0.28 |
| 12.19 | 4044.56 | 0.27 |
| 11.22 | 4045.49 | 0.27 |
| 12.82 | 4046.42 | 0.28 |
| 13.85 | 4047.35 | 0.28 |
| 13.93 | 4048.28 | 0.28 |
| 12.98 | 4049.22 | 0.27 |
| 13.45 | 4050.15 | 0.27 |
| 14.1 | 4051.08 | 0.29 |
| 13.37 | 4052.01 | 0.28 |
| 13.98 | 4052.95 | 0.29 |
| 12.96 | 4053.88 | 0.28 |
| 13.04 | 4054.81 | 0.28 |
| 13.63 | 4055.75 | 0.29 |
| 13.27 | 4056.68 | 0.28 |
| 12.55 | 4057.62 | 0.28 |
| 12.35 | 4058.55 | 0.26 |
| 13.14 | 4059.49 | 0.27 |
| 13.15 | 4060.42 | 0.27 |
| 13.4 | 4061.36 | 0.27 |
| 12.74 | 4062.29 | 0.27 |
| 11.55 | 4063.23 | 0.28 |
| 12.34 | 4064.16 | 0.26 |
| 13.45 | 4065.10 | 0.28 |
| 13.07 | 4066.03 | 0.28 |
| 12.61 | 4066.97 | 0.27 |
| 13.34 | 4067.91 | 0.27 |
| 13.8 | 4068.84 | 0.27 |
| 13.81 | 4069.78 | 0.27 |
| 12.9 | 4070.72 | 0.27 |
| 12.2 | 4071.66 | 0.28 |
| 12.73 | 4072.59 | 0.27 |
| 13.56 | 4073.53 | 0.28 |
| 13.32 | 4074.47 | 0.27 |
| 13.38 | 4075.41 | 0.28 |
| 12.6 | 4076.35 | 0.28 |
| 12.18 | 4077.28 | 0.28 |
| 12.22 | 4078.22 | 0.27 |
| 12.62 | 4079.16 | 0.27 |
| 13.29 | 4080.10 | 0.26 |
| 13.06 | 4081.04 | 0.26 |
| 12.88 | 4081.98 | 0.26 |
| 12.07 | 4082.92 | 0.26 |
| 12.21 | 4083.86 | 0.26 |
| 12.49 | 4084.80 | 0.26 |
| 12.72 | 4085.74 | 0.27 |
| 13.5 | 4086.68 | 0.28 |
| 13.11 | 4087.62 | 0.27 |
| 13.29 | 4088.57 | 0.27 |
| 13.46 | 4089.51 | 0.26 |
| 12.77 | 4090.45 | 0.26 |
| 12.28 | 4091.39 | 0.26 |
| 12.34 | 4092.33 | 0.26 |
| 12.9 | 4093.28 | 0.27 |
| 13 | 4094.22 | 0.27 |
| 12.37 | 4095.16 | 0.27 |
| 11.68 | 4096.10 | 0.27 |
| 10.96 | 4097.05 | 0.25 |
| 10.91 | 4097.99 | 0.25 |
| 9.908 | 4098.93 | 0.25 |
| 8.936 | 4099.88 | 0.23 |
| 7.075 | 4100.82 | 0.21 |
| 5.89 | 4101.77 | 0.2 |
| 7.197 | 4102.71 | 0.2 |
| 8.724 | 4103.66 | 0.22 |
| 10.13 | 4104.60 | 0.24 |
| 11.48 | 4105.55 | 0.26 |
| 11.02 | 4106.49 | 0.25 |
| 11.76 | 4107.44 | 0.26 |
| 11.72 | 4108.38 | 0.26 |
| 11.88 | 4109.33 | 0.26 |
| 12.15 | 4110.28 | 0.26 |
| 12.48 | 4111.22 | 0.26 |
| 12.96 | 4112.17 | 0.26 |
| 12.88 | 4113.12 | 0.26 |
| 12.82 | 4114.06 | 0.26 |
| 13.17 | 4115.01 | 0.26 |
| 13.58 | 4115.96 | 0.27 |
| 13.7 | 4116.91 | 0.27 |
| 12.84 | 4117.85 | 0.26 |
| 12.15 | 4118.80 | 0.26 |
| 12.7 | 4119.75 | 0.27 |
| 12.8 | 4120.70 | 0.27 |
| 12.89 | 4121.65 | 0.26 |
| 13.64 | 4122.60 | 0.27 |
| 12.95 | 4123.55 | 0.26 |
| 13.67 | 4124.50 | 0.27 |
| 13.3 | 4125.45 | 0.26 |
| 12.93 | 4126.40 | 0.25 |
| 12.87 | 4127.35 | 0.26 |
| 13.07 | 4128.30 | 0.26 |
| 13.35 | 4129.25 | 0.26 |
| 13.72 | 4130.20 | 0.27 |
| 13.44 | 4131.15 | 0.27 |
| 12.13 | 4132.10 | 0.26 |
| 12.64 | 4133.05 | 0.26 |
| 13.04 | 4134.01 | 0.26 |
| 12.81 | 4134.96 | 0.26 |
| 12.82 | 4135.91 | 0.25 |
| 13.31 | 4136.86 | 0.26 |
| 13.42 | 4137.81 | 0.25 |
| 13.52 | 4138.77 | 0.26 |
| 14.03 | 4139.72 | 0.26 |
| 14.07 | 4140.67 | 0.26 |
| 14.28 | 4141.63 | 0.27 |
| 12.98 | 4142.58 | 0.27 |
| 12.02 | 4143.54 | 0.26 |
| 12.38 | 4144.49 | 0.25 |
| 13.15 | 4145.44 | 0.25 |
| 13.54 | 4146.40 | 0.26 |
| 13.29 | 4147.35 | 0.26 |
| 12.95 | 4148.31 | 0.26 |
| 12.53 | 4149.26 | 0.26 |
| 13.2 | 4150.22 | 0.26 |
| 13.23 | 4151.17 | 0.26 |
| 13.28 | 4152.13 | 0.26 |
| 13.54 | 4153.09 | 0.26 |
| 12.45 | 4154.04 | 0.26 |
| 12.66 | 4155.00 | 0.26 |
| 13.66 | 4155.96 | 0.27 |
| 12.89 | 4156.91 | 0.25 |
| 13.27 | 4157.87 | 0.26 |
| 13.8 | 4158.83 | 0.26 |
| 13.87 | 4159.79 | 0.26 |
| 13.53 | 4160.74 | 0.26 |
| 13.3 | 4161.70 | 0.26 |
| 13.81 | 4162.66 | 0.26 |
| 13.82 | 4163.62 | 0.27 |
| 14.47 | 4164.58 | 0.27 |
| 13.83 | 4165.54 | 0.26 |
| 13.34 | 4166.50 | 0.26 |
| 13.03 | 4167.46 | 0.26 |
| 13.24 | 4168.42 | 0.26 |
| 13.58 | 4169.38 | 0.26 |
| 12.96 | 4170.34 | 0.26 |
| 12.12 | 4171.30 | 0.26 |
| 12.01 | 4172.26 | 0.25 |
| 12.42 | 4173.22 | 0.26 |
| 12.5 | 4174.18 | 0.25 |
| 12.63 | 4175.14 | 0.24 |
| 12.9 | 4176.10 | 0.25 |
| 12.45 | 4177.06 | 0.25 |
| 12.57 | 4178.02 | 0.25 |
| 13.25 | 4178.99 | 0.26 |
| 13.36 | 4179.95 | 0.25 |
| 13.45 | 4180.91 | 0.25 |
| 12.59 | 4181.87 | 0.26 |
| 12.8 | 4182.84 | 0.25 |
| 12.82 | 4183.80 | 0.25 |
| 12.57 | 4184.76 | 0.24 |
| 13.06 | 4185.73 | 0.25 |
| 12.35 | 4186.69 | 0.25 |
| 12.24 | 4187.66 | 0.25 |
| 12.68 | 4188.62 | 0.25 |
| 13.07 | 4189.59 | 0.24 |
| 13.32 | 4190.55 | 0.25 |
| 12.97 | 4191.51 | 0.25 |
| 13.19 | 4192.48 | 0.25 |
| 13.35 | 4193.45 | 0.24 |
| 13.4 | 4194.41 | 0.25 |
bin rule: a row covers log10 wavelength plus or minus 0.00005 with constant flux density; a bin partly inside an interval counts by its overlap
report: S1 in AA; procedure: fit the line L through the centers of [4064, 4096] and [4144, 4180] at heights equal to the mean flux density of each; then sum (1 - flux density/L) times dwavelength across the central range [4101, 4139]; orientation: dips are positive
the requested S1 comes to 2.1 AA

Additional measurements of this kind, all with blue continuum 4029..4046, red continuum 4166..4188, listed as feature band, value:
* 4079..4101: 1.4 AA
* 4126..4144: -0.4 AA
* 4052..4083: 0.1 AA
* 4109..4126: 0.0 AA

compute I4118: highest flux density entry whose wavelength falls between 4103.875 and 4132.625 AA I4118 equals 13.72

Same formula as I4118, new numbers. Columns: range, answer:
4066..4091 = 13.81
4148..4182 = 14.47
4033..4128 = 14.51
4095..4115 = 12.96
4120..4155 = 14.28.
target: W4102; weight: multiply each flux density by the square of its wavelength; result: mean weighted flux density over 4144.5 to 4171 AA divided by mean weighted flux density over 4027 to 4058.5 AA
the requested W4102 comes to 1.1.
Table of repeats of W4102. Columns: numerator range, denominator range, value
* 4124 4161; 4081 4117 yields 1.15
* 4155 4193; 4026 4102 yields 1.08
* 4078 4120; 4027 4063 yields 0.92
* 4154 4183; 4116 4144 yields 1.02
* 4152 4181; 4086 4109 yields 1.22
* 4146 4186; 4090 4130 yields 1.13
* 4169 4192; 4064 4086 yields 1.04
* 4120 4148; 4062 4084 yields 1.06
